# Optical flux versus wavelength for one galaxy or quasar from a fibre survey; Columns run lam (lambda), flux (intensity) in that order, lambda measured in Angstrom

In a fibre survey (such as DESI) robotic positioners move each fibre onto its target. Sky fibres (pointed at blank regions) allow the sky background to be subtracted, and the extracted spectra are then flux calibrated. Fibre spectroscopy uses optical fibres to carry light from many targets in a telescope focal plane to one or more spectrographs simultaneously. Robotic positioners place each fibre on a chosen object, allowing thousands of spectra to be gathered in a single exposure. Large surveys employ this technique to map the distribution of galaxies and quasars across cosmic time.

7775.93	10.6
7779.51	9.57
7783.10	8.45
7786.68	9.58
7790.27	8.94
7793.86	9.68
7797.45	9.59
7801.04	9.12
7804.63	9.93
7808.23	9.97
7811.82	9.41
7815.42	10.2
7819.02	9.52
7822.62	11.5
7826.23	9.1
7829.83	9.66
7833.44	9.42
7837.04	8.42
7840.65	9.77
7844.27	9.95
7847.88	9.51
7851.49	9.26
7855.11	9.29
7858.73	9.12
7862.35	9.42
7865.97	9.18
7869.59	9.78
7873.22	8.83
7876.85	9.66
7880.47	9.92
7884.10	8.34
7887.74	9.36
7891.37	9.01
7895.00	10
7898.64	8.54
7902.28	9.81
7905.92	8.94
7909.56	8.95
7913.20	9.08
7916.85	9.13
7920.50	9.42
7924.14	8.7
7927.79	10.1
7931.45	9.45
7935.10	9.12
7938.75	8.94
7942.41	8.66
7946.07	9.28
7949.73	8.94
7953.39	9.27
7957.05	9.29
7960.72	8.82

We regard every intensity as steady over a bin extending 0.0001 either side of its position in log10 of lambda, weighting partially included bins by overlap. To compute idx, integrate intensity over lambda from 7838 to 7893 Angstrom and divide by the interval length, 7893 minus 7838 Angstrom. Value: 9.35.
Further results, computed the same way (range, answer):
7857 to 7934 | 9.27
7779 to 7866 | 9.51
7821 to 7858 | 9.56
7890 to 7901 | 9.22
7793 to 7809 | 9.64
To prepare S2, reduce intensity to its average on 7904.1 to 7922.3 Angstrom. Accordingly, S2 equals 9.1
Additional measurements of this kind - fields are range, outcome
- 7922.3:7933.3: 9.42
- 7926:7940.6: 9.4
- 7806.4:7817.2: 9.86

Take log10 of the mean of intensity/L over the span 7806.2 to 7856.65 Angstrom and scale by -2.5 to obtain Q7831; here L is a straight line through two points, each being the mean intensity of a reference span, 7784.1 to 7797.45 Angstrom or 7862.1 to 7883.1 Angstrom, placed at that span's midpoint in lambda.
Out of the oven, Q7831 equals -0.03 mag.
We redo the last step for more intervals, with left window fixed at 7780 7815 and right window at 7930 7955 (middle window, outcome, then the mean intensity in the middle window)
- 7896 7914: 0.01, 9.11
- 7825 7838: 0.02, 9.21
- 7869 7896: -0.01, 9.32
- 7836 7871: -0.01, 9.39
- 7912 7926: 0.01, 9.09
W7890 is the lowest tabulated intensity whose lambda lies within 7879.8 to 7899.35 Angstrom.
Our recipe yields 8.34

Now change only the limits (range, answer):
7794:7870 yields 8.42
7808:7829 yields 9.1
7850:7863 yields 9.12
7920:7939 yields 8.7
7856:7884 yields 8.83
